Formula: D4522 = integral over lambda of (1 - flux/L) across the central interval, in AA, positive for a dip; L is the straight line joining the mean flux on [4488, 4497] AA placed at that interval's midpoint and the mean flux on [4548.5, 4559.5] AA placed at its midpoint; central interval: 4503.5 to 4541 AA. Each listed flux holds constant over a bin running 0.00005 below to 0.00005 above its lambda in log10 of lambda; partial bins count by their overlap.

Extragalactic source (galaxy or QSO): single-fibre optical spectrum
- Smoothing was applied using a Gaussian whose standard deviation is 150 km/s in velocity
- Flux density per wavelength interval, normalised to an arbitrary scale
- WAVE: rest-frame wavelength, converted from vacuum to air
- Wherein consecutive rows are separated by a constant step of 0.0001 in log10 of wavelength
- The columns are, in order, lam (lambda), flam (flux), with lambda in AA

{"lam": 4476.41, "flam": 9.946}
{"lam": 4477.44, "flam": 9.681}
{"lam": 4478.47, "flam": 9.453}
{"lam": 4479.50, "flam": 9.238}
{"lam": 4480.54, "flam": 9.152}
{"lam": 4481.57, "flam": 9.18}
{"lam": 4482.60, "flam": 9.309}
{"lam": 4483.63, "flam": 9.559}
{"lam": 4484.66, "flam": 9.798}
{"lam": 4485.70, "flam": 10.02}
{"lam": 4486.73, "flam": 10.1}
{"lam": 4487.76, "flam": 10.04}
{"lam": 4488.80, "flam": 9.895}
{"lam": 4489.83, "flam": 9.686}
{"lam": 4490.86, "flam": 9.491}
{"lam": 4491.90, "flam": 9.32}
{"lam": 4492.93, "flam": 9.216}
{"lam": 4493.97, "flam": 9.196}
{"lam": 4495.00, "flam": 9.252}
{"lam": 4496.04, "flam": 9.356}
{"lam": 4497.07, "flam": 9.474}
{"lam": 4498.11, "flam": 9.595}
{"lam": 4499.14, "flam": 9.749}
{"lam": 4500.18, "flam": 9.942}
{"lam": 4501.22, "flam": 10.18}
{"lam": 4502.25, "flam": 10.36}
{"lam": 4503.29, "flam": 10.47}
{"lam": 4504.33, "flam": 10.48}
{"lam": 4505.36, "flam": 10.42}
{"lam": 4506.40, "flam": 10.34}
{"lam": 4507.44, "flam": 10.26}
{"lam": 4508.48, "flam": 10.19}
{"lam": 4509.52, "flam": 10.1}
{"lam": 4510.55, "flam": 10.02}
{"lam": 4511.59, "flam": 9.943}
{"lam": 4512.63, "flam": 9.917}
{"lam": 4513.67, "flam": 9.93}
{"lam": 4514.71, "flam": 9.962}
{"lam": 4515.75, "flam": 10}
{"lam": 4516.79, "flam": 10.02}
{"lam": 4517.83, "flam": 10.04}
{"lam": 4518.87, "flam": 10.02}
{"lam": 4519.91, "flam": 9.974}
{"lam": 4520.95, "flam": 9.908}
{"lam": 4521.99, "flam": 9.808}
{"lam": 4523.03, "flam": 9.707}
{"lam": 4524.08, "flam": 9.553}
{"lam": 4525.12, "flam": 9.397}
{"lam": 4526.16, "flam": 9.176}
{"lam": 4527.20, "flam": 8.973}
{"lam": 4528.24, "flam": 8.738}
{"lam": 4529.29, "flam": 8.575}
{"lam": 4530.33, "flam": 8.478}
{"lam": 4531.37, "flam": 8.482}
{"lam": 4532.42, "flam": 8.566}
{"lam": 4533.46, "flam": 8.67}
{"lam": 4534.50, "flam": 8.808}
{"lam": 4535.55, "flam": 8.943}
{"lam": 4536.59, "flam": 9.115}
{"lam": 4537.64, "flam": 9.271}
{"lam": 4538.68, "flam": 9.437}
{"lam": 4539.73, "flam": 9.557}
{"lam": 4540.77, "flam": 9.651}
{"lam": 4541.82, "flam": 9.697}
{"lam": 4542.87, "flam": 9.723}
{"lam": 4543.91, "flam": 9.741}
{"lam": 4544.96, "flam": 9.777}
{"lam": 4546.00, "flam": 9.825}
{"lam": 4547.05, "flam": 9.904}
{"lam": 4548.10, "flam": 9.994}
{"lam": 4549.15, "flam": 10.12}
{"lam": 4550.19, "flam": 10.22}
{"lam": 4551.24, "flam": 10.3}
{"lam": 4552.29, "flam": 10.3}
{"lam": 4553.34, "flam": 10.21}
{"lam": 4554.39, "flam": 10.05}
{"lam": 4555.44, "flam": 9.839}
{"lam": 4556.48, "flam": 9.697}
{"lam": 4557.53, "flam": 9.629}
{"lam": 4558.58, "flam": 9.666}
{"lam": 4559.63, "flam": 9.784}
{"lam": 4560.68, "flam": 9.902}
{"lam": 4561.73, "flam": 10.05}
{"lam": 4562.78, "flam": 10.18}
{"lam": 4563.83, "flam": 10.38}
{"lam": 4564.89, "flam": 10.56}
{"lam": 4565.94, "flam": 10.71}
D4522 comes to 0.52 AA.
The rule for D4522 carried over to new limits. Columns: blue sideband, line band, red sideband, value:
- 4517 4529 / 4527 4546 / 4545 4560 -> 1.18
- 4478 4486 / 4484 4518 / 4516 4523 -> -0.70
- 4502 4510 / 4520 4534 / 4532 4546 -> 0.85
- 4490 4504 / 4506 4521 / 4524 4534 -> -1.30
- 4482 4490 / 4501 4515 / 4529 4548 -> -0.89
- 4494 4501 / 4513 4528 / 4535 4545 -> -0.34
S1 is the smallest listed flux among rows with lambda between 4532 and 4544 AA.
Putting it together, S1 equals 8.566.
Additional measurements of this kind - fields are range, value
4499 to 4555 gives 8.478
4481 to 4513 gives 9.18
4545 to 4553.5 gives 9.825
